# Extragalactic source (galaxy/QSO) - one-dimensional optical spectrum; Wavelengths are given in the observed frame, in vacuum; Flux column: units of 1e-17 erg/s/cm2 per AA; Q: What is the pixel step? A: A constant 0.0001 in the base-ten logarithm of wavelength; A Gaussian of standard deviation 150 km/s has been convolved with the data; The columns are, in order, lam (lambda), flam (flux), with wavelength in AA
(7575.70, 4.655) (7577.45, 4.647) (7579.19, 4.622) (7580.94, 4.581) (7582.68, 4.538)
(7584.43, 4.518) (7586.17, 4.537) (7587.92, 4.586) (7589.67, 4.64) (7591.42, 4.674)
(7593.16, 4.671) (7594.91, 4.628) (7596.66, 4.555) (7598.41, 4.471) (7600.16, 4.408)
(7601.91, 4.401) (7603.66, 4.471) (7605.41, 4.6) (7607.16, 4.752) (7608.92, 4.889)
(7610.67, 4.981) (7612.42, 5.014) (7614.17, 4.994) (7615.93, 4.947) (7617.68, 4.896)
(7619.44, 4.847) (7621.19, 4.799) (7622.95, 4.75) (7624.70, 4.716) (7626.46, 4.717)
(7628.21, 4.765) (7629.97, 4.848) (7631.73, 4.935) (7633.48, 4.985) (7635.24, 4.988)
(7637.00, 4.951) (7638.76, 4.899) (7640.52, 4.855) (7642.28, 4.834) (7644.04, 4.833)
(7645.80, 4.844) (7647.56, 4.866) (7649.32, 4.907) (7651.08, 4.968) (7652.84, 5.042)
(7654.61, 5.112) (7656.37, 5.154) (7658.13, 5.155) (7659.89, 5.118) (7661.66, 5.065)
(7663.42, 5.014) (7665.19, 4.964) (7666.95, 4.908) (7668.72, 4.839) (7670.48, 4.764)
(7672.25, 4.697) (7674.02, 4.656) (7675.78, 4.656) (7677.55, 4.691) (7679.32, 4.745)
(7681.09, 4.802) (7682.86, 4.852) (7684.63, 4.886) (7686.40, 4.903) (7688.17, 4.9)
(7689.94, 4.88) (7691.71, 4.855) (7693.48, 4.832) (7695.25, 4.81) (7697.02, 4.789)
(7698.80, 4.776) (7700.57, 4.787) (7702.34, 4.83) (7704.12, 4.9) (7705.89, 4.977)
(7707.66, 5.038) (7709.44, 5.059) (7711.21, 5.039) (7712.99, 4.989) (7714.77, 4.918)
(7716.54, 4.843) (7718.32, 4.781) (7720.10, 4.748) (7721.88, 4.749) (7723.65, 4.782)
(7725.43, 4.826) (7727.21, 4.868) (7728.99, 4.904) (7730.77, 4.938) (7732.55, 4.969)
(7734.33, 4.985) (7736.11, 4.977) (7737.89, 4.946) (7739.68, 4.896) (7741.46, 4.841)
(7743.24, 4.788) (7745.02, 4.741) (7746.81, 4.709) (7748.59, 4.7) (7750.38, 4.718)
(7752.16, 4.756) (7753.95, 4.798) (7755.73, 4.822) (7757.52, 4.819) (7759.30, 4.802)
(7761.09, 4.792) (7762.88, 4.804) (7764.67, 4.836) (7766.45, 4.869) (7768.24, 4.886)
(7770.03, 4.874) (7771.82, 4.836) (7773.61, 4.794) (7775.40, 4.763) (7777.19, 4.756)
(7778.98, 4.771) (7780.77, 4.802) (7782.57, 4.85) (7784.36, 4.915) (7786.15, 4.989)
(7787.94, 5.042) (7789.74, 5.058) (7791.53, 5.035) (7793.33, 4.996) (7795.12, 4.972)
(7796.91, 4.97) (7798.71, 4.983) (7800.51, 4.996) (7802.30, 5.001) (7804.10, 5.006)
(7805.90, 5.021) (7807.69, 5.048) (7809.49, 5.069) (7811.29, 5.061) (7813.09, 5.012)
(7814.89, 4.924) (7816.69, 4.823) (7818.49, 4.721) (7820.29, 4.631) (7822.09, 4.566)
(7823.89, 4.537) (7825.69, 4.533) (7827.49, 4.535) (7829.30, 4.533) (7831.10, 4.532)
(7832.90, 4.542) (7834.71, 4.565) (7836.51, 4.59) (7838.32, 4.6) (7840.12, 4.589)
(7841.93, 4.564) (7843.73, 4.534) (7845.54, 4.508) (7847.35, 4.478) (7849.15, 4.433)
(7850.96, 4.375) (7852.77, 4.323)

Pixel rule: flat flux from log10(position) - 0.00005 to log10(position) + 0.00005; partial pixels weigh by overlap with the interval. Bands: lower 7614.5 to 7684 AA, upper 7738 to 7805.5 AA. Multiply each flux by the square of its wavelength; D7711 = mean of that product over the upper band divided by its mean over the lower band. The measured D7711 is 1.03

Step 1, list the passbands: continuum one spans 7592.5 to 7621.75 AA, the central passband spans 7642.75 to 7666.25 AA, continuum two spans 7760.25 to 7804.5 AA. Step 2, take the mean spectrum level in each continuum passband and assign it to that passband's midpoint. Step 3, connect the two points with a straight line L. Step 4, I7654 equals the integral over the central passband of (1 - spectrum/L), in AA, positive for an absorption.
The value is -1.1 AA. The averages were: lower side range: 4.72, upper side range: 4.9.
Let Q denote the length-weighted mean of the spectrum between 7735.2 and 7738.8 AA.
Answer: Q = 4.95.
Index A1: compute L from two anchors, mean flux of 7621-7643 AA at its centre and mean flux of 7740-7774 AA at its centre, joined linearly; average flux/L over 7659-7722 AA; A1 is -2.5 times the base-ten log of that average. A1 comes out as -0.01 mag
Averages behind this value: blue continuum 4.85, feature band 4.86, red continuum 4.8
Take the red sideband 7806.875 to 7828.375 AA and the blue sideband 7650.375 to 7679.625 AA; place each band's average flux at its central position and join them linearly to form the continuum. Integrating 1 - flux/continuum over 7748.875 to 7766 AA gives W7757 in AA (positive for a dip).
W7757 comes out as 0.2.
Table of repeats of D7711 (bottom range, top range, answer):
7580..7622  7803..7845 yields 1.07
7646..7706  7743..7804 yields 1.02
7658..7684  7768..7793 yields 1.04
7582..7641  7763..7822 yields 1.09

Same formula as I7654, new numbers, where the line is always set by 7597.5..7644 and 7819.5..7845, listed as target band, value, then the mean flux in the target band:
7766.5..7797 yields -1.9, 4.9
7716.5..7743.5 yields -1.1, 4.87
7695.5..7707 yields -0.3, 4.85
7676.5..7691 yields -0.3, 4.83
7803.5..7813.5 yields -1.0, 5.04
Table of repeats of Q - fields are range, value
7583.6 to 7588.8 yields 4.55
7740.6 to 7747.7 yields 4.77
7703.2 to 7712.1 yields 5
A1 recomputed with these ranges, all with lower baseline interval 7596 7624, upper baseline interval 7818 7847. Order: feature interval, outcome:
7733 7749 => -0.05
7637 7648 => -0.03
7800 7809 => -0.10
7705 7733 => -0.06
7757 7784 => -0.05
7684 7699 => -0.04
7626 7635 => -0.03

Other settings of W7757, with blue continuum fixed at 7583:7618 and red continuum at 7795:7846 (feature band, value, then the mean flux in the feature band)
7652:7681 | -1.28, 4.91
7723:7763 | -0.91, 4.83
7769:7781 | -0.15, 4.8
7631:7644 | -0.63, 4.92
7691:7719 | -1.05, 4.89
